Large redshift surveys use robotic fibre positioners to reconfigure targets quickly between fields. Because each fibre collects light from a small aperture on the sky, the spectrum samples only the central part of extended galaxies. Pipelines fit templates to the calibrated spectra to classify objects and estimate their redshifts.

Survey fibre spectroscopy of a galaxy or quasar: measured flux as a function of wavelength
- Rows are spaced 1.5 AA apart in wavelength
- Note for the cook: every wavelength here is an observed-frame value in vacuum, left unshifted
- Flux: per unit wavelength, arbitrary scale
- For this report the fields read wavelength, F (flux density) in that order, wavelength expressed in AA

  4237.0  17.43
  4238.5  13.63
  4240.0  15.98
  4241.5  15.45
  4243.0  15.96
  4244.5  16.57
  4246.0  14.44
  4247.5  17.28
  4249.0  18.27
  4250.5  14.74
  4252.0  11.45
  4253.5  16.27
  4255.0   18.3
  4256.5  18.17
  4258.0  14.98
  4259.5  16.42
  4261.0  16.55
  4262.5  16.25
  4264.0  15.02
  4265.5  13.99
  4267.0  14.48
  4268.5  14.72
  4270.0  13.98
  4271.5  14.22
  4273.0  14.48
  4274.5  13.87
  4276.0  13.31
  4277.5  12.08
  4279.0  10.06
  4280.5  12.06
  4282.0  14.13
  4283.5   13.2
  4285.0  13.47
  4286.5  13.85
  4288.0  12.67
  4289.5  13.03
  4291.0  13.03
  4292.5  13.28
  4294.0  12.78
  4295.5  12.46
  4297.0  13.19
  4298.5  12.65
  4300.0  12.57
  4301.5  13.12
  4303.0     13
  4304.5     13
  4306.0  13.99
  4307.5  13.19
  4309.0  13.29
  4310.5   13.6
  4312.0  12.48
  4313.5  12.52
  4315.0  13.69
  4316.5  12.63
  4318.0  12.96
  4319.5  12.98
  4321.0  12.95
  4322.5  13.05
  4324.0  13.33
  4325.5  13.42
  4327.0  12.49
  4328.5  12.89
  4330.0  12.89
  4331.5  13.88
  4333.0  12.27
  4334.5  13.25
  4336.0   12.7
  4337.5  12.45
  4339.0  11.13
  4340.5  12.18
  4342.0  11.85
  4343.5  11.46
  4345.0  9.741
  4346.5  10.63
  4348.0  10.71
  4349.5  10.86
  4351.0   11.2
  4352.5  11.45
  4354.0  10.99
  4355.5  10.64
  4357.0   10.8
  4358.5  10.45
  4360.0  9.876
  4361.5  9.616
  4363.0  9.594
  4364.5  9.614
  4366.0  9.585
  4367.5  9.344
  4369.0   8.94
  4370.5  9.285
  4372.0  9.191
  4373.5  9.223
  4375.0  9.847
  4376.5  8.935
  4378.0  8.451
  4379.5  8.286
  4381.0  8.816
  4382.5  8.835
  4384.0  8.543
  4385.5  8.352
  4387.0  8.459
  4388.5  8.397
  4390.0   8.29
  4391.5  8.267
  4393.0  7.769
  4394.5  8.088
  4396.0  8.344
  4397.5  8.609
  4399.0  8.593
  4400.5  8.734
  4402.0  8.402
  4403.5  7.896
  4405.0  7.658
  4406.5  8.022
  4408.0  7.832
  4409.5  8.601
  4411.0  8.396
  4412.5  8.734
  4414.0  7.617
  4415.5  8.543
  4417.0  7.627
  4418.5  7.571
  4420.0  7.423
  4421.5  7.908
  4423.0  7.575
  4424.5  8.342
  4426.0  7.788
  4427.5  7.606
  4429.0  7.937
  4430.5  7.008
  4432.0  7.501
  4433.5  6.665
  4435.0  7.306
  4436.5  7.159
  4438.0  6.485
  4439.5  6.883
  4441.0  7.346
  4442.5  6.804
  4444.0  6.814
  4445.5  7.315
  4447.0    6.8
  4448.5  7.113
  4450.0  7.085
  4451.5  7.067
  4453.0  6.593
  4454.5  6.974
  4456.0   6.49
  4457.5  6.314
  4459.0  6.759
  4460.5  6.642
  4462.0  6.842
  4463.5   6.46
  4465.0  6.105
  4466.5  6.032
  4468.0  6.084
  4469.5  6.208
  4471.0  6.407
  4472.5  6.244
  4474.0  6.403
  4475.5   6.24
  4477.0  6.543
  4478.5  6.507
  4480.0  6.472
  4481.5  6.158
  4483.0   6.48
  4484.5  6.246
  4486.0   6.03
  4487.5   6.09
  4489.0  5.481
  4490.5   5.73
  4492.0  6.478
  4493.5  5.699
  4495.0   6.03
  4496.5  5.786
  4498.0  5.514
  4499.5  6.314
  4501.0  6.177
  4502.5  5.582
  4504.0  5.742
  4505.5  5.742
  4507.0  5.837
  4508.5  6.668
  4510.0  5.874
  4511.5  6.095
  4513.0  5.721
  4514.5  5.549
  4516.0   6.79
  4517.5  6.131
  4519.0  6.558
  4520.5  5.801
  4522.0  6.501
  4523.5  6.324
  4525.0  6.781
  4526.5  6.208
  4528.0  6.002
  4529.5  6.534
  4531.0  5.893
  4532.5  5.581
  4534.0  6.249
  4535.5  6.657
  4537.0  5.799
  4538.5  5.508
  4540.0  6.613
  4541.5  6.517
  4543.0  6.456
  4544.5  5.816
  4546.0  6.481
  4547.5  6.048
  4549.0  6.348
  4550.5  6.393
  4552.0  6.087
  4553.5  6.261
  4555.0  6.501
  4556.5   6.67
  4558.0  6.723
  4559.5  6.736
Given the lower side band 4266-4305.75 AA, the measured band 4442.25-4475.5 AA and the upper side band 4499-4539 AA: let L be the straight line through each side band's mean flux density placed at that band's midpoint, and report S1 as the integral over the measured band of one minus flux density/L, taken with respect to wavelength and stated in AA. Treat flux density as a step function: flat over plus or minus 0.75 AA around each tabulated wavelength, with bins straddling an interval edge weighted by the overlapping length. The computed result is 5.6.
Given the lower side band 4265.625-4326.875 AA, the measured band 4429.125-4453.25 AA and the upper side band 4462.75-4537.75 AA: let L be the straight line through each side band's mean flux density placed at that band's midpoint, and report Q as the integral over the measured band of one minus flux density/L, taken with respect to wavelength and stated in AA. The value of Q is 3.4 AA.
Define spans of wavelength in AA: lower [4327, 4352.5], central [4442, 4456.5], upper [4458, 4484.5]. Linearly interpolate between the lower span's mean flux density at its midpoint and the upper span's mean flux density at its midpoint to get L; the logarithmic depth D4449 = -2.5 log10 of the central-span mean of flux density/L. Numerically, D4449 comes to 0.06 mag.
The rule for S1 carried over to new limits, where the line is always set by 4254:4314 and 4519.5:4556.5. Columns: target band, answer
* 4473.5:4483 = 1.92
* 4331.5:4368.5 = 2.74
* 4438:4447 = 2.09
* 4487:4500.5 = 2.94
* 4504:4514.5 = 1.70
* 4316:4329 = -0.33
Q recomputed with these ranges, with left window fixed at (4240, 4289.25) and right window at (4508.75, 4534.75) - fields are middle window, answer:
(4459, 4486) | 4.97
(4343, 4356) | 1.14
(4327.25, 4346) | 0.18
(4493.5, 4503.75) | 1.56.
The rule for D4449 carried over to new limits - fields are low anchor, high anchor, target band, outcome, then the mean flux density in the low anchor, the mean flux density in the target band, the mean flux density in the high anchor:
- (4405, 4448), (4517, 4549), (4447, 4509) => 0.10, 7.56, 6.28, 6.22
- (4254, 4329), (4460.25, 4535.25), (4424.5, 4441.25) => 0.17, 13.6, 7.29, 6.15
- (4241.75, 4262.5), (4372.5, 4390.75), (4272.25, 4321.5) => 0.04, 16.1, 13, 8.71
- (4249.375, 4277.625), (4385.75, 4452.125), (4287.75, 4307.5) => 0.03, 15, 13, 7.74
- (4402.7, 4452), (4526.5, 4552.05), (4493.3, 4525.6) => 0.08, 7.53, 6.06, 6.18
